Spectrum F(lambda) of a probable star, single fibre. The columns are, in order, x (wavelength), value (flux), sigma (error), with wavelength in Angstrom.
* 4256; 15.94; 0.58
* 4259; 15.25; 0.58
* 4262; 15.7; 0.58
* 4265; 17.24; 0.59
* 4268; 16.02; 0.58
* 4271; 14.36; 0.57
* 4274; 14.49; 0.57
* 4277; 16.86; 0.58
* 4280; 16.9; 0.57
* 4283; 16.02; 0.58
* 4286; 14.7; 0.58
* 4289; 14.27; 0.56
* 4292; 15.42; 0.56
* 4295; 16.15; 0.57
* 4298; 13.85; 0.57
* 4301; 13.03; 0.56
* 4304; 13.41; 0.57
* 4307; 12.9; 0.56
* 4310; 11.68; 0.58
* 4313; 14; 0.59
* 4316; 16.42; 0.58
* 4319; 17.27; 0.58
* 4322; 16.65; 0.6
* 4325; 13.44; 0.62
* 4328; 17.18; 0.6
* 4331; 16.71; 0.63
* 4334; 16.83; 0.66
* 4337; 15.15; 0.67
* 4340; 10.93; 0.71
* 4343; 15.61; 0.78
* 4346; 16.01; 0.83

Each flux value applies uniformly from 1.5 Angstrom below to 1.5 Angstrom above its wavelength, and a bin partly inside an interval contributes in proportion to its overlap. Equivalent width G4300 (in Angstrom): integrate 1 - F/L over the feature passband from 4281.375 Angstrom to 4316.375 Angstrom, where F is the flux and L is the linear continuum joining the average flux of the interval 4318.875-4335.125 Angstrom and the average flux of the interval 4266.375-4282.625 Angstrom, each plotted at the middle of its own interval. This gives 3.8 Angstrom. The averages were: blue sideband 15.8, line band 14.3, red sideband 16.3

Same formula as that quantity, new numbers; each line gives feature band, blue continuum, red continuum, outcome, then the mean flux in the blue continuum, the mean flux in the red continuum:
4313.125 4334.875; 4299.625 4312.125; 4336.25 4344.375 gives -4.7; 12.8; 13.8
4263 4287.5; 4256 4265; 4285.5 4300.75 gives -0.8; 15.8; 14.7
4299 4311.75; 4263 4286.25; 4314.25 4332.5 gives 2.6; 15.9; 16.2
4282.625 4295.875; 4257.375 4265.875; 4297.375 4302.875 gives -1.0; 16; 13.4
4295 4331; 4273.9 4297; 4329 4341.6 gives 1.4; 15.6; 15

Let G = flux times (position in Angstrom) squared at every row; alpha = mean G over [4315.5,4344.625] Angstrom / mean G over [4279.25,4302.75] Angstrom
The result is 1.1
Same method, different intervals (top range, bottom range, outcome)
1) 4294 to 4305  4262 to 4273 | 0.90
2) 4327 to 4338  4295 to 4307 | 1.22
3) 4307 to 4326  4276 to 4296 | 0.95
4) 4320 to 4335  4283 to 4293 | 1.10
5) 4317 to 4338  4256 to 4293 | 1.06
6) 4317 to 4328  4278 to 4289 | 1.04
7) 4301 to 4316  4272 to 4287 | 0.86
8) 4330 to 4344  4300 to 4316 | 1.14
